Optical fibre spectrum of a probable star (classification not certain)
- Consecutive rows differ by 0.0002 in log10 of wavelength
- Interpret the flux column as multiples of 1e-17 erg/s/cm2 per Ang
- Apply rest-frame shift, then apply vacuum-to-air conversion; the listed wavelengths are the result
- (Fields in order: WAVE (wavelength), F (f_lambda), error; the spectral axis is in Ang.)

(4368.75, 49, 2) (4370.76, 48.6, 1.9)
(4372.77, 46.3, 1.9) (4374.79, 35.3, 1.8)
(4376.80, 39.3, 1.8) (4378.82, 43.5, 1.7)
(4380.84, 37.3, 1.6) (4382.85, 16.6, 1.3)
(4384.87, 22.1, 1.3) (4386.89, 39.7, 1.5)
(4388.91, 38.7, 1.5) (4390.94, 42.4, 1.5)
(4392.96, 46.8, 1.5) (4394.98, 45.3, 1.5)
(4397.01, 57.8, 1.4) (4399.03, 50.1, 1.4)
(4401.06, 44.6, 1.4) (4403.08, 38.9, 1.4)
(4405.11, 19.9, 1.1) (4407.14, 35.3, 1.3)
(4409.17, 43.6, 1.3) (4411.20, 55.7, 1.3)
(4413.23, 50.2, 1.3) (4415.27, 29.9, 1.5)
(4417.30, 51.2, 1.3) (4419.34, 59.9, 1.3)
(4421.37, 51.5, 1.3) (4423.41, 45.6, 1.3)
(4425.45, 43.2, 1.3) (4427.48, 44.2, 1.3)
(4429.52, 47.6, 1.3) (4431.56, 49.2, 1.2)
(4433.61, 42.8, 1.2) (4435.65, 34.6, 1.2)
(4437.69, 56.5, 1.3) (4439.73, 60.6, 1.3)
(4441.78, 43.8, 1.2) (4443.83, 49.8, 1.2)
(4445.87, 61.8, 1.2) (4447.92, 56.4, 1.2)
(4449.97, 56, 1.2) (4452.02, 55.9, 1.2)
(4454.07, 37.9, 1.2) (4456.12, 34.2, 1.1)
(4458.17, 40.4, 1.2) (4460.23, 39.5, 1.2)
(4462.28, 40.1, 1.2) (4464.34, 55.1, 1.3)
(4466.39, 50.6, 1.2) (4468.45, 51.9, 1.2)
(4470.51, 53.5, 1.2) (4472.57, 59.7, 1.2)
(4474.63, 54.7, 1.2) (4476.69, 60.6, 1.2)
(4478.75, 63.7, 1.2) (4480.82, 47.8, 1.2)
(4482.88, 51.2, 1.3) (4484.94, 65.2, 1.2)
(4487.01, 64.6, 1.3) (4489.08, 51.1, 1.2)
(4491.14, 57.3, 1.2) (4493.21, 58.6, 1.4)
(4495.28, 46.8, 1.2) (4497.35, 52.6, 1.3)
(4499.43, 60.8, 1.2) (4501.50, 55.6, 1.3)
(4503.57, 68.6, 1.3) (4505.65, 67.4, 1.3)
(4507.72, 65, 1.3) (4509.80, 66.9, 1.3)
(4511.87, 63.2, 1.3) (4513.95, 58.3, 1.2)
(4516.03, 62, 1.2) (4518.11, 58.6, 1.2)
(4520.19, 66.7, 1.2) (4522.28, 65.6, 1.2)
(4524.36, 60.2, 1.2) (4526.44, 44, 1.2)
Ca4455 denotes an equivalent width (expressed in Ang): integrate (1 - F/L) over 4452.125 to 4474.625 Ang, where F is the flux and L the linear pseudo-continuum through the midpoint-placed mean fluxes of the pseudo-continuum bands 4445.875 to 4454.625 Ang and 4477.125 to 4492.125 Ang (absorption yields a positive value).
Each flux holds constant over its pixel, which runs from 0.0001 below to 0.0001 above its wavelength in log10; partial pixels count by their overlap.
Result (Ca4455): 3.3 Ang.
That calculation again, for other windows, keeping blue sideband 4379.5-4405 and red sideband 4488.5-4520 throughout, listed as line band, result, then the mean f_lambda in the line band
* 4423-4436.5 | 0.7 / 43.9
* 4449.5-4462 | 1.9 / 43.2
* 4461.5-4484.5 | 0.1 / 54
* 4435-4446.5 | -0.7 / 51.4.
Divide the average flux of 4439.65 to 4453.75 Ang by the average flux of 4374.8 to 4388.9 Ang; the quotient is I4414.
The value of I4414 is 1.59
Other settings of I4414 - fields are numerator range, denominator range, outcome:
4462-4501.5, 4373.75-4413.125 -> 1.39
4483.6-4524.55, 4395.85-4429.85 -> 1.34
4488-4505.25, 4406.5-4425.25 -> 1.21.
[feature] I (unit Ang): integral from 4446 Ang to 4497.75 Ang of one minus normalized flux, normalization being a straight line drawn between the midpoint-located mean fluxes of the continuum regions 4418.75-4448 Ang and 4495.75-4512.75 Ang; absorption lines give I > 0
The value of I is 3.6 Ang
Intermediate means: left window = 49.5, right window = 62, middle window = 52.4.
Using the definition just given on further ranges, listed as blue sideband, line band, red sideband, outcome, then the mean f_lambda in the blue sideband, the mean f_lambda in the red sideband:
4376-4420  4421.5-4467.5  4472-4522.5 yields 1.9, 41.2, 59.6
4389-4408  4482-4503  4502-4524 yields 1.2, 42.2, 63.9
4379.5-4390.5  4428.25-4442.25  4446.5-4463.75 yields -2.1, 31.8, 45.7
